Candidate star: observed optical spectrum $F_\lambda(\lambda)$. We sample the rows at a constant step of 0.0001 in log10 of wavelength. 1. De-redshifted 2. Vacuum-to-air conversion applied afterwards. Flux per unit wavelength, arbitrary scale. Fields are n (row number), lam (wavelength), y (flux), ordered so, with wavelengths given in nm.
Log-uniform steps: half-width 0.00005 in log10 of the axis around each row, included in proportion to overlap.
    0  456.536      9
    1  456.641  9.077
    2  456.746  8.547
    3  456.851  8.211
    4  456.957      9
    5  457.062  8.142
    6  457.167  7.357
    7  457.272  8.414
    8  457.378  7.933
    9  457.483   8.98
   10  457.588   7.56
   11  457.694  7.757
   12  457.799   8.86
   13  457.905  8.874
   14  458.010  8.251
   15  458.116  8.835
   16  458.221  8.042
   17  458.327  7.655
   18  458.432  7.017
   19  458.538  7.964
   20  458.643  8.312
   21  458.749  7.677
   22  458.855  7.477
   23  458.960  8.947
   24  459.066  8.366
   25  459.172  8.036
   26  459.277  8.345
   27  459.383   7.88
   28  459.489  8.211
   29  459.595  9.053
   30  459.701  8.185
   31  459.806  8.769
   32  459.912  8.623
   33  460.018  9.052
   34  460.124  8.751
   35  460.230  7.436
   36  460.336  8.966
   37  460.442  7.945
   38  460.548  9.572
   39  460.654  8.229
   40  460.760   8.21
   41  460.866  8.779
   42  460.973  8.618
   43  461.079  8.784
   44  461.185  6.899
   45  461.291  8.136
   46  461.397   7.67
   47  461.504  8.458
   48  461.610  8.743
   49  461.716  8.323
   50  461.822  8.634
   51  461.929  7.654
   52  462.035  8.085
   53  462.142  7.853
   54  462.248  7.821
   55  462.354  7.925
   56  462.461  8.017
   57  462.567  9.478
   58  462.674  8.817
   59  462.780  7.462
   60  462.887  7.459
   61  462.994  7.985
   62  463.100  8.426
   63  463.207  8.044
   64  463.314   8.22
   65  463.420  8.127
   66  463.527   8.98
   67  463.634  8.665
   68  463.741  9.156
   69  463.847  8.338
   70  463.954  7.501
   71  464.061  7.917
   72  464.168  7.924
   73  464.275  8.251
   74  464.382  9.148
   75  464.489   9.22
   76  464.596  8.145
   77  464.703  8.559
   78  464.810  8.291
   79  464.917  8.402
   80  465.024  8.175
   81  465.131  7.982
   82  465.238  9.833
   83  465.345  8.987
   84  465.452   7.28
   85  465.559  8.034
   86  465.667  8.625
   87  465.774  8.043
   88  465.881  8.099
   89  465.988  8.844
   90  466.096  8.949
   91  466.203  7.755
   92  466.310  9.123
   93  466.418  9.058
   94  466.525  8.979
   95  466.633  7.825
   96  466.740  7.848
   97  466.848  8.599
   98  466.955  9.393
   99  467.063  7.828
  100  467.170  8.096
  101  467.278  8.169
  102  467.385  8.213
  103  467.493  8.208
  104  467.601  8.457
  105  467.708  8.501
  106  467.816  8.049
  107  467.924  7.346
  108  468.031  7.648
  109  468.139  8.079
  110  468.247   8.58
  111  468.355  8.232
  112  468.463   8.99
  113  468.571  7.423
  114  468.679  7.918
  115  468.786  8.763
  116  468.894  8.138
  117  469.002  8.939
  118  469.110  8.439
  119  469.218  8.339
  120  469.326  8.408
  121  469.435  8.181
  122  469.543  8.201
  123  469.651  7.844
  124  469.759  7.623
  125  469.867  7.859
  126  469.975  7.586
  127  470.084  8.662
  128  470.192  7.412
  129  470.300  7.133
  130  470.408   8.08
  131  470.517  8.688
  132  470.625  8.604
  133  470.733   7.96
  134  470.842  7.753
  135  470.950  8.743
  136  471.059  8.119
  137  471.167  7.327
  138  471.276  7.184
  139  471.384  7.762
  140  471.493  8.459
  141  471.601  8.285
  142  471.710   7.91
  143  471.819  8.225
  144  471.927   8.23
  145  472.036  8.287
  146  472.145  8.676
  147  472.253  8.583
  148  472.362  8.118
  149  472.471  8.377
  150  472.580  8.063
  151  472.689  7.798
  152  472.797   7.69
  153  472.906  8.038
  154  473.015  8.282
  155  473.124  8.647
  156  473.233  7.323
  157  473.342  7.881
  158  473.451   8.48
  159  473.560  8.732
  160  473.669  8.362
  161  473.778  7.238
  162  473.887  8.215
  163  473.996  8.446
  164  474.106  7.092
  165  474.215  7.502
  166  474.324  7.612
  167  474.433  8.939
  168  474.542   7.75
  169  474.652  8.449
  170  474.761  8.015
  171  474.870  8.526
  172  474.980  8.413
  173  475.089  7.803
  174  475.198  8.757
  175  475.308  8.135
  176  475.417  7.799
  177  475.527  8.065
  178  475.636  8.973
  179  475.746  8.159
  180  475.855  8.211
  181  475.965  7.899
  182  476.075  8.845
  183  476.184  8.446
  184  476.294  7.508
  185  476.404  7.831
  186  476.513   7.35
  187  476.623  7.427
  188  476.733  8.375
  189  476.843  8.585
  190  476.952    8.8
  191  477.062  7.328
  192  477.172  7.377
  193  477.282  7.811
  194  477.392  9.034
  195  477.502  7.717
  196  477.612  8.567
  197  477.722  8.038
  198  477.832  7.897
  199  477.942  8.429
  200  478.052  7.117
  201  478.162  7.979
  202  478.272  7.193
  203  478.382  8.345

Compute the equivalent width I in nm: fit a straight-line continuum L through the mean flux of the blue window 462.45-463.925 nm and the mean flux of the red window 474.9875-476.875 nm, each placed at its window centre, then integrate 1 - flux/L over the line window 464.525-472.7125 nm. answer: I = 0.03 nm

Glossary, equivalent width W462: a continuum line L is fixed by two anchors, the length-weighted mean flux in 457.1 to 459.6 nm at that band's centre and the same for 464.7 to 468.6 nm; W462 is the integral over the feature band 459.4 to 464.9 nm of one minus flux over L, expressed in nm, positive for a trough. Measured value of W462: -0.07 nm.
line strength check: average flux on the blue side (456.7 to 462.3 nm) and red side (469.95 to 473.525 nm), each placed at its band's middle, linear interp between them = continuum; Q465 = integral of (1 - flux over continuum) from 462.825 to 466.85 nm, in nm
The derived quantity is -0.10 nm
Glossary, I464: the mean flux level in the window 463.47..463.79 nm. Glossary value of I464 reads 8.9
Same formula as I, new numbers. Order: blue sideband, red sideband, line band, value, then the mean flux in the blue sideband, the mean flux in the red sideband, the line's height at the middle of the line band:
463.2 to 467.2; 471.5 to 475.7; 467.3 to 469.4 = 0.021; 8.43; 8.15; 8.33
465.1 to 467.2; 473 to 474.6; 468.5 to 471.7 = 0.068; 8.47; 8.03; 8.24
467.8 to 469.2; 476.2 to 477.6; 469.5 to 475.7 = 0.002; 8.21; 7.96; 8.09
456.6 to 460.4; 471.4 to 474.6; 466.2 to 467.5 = -0.038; 8.29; 8.11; 8.18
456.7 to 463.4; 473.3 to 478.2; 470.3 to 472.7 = 0.000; 8.25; 8.09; 8.13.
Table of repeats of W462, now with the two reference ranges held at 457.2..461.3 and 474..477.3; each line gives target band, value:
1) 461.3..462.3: 0.01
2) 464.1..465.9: -0.04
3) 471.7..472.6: -0.02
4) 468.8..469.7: -0.02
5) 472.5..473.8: 0.00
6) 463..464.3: -0.01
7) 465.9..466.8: -0.04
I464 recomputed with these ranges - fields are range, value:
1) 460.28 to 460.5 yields 8.47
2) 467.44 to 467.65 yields 8.32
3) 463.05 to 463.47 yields 8.2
